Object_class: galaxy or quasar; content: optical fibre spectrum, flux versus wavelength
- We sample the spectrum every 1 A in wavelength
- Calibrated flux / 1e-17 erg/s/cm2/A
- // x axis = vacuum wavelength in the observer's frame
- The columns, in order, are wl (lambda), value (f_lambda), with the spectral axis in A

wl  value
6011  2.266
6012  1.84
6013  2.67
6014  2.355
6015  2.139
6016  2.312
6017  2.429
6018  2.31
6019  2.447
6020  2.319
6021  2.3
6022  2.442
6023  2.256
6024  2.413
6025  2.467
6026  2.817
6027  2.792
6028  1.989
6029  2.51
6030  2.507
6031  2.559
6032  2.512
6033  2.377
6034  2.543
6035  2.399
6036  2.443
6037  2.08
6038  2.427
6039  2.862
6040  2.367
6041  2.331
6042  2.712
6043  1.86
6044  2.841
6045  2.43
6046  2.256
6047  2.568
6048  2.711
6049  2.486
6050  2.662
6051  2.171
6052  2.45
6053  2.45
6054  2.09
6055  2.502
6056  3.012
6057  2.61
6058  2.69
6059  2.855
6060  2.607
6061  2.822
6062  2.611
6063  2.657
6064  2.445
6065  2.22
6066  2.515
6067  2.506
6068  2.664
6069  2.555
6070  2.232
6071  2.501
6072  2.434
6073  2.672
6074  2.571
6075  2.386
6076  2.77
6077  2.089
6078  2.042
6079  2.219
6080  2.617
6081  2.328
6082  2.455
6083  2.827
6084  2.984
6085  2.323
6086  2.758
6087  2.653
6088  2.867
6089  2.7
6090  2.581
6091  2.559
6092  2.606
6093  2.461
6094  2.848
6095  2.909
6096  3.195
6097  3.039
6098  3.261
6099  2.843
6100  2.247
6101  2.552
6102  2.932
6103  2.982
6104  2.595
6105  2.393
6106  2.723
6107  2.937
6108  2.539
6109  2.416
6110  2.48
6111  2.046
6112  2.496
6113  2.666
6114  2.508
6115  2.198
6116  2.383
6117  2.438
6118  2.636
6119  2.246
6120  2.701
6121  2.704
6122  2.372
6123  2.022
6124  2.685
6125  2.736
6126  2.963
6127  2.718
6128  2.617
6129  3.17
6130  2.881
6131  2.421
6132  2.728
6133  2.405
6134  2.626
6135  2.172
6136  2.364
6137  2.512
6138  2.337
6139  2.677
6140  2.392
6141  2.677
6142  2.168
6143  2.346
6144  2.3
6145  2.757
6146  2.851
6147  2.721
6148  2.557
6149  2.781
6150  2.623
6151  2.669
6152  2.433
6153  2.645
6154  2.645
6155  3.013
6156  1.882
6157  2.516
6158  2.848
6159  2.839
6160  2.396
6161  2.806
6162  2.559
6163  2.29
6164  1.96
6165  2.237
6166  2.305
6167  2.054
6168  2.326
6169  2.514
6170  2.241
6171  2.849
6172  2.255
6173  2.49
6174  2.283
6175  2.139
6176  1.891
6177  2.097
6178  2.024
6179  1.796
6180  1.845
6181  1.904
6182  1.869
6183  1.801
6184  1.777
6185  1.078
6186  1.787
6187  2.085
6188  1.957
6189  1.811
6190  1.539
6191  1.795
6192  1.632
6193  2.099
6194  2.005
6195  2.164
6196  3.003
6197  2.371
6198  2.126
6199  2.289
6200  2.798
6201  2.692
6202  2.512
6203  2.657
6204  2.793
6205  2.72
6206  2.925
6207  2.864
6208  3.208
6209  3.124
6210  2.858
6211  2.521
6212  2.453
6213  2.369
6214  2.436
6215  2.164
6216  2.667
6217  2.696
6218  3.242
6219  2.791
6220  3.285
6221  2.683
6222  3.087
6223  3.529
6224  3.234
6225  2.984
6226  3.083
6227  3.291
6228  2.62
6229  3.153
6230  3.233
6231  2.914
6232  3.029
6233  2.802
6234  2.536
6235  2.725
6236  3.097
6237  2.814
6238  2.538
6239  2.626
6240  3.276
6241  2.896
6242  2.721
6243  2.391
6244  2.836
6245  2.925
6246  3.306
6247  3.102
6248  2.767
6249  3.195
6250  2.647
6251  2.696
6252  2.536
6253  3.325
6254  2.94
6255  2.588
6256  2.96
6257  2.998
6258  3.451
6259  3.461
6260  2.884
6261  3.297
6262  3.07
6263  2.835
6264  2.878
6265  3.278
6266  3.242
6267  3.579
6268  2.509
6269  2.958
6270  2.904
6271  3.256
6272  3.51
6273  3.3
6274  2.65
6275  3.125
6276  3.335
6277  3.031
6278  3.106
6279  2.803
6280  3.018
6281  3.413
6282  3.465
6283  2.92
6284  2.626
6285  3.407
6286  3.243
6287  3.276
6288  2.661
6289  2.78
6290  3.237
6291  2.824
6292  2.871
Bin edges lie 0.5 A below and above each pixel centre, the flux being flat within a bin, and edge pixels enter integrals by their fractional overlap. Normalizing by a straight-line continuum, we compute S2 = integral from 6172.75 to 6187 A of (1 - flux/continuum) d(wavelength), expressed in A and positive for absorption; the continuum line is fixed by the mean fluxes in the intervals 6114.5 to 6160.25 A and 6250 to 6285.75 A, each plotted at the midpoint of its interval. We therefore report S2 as 4.3 A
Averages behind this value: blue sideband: 2.56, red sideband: 3.06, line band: 1.91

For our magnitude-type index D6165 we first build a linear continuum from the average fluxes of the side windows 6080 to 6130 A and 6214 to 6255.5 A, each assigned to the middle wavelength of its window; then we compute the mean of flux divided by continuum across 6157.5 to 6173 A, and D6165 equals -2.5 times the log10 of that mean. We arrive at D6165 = 0.14 mag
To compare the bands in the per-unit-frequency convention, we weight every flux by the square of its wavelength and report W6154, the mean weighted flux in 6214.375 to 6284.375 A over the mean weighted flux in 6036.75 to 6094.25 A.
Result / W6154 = 1.3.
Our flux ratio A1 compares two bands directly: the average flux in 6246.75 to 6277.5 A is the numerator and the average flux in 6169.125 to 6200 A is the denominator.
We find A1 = 1.5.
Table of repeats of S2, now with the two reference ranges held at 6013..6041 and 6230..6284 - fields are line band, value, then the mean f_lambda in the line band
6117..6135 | 0.4 A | 2.61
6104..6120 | 0.9 A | 2.48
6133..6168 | 3.0 A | 2.49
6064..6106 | -0.6 A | 2.61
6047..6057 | -0.1 A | 2.51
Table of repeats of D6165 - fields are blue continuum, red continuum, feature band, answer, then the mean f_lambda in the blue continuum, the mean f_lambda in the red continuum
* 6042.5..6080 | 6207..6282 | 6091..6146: 0.02 mag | 2.49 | 2.96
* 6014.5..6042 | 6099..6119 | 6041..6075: -0.02 mag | 2.43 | 2.54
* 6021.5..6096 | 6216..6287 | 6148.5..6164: 0.08 mag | 2.52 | 3.01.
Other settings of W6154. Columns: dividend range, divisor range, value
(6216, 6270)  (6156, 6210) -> 1.33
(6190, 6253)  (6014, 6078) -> 1.18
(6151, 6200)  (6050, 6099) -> 0.88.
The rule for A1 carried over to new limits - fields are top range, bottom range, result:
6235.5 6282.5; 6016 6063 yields 1.21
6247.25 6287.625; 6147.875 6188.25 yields 1.35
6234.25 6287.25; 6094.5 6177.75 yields 1.19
